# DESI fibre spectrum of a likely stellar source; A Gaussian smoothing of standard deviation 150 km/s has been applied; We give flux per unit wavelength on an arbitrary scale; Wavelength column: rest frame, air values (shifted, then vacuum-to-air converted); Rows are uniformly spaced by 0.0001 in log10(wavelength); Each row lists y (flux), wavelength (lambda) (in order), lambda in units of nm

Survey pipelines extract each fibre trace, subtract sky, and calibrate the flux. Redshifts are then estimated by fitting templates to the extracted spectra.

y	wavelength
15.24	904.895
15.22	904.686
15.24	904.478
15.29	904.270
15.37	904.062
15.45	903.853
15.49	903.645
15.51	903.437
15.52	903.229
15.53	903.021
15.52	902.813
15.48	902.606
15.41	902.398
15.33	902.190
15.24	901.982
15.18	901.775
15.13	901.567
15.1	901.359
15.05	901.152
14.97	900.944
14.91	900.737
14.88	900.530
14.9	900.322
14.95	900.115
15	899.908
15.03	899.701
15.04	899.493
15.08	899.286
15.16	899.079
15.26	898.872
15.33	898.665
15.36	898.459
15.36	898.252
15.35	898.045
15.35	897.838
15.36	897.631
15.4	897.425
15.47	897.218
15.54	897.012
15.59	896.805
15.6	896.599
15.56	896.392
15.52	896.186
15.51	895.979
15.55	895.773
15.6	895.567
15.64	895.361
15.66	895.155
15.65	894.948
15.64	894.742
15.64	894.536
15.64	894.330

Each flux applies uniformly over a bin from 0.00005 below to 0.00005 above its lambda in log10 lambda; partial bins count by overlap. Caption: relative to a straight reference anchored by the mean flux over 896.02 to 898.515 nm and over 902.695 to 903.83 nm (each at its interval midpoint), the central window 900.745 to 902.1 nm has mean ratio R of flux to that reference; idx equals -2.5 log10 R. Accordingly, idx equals 0.03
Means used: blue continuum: 15.5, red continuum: 15.5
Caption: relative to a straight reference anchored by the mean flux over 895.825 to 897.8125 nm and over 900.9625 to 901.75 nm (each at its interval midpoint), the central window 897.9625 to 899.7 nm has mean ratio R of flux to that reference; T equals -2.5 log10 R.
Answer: 0.006 mag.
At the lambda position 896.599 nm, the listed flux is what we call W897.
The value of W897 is 15.6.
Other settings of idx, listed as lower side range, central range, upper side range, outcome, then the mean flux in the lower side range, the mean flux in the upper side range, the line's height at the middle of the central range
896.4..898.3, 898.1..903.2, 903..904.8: 0.02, 15.5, 15.4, 15.4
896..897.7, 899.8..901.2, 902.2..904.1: 0.04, 15.5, 15.5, 15.5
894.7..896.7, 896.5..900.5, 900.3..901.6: 0.00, 15.6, 15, 15.3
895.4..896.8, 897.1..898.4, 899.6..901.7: 0.00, 15.6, 15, 15.4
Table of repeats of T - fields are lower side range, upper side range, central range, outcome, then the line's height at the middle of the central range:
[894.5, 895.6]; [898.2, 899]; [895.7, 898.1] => 0.00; 15.5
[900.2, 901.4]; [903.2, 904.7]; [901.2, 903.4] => -0.01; 15.2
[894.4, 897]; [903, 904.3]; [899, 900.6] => 0.04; 15.5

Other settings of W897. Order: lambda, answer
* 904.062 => 15.37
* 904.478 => 15.24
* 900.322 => 14.9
